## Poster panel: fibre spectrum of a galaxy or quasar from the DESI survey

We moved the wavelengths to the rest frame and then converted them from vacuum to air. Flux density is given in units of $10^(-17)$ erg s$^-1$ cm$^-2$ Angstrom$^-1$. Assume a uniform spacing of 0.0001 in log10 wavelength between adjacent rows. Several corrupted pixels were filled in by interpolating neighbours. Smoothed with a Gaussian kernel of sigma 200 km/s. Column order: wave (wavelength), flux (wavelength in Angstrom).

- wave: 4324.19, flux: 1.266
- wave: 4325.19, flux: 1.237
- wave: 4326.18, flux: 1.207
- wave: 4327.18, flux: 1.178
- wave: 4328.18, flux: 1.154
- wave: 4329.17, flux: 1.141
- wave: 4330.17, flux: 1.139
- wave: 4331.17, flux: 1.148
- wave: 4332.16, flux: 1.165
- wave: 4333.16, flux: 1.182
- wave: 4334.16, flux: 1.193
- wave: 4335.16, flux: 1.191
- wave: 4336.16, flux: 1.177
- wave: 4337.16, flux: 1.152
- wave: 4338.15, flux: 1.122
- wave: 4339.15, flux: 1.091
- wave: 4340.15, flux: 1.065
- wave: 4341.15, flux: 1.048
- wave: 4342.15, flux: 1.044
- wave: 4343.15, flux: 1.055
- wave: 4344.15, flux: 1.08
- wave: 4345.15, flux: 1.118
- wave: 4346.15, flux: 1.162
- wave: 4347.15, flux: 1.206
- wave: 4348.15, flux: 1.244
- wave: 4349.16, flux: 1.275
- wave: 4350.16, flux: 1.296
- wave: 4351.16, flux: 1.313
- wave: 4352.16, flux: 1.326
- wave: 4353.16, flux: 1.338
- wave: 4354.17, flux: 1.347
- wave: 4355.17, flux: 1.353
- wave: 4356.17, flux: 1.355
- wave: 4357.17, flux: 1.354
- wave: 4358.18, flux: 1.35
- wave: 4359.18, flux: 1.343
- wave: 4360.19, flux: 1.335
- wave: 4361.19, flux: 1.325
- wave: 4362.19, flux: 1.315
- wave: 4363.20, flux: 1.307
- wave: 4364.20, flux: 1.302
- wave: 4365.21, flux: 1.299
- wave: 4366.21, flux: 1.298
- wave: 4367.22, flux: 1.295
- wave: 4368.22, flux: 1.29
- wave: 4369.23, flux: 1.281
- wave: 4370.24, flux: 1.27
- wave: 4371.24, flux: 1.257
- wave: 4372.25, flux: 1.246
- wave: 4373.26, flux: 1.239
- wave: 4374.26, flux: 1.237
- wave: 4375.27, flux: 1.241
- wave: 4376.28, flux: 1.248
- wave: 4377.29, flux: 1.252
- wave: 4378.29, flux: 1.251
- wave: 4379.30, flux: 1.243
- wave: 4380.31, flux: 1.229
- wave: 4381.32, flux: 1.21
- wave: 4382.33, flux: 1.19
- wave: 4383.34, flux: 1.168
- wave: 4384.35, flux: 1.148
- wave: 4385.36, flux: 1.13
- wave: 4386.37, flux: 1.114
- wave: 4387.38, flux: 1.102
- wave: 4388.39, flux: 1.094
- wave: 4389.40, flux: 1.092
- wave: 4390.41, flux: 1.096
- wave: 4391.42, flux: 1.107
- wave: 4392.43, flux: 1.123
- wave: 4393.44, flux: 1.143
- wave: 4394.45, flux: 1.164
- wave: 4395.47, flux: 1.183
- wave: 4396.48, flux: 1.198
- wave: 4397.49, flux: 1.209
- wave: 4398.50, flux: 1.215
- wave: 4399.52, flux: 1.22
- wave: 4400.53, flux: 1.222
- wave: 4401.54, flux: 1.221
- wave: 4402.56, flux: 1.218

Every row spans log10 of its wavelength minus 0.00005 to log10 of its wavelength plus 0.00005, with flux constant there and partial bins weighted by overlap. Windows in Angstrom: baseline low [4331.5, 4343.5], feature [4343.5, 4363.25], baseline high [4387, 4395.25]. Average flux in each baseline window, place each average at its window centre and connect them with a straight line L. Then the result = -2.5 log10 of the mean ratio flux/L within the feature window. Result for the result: -0.15 mag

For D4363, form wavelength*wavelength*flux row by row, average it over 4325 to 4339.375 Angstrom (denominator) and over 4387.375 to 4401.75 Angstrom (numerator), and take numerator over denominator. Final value 1.02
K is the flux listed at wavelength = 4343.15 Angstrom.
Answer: 1.055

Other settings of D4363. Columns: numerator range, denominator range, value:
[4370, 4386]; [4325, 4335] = 1.06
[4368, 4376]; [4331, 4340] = 1.10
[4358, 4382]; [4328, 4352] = 1.12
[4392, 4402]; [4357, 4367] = 0.92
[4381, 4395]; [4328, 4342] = 1.02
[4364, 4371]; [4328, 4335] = 1.13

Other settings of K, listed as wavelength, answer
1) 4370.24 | 1.27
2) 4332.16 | 1.165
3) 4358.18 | 1.35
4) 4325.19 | 1.237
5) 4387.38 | 1.102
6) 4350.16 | 1.296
